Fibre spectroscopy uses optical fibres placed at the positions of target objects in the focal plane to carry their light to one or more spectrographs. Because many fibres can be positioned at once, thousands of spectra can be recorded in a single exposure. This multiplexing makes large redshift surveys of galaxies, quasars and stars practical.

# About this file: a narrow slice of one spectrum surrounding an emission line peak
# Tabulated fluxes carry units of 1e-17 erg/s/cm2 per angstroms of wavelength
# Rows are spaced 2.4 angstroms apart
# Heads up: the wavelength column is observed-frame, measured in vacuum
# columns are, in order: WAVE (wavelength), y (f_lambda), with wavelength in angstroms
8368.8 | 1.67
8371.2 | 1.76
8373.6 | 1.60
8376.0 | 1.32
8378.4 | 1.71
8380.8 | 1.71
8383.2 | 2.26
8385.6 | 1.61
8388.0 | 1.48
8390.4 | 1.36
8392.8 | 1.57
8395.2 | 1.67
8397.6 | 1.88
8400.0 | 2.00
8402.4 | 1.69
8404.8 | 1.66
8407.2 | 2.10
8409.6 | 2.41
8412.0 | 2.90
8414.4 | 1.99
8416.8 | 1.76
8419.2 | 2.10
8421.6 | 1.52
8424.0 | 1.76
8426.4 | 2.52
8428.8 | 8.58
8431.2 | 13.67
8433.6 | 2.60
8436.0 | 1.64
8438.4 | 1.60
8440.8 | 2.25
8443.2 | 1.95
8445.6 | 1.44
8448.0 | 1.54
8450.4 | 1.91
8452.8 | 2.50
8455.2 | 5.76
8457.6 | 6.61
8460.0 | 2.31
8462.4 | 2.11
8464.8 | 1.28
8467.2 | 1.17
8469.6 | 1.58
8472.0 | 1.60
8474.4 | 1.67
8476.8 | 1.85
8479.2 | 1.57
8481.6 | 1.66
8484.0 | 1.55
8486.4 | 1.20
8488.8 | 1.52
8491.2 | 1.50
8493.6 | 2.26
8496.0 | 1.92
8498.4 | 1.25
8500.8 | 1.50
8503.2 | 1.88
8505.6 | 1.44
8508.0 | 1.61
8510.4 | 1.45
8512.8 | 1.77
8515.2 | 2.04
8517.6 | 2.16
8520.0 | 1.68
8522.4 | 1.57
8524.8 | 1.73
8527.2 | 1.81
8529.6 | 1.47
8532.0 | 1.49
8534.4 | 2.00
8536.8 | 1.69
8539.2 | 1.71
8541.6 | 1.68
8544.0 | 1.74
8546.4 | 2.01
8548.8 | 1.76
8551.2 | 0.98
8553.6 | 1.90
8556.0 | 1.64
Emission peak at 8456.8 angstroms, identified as [N II]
